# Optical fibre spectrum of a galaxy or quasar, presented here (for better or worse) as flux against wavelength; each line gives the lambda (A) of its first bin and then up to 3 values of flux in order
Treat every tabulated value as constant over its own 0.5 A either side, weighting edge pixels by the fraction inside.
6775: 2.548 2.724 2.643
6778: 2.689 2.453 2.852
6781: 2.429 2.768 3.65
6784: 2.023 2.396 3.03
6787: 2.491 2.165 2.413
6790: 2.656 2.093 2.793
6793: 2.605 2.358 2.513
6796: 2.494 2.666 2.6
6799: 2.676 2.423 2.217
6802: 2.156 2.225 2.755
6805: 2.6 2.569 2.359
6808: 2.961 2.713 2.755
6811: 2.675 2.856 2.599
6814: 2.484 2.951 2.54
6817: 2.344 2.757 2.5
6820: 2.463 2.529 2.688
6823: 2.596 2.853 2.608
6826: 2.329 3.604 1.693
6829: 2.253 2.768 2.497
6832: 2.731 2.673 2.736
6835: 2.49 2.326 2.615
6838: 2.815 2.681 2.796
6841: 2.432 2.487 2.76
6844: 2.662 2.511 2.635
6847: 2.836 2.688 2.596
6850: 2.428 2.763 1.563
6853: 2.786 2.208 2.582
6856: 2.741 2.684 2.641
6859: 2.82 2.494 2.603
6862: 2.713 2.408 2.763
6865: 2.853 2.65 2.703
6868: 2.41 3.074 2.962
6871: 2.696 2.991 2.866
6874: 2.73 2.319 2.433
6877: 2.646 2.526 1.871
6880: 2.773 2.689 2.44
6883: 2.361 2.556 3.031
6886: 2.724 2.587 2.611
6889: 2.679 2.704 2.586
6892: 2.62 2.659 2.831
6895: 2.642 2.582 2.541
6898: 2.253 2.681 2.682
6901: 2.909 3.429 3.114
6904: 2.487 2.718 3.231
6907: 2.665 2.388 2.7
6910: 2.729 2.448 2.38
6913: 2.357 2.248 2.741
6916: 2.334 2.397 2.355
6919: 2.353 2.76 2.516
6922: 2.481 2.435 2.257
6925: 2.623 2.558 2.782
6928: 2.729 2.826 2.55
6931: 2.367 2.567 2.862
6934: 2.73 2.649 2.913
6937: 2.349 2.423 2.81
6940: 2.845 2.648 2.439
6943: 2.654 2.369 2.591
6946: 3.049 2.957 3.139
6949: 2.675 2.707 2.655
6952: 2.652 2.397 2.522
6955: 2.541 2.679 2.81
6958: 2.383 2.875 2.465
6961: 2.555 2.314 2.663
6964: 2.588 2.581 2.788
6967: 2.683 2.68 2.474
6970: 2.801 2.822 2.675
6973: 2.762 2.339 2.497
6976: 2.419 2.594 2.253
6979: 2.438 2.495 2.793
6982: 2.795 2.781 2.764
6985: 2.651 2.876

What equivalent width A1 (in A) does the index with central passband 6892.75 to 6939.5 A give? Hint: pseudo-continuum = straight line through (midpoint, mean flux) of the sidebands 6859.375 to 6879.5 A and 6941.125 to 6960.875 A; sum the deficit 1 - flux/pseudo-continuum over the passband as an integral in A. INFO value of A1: 0.56 A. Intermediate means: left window 2.64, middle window 2.62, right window 2.66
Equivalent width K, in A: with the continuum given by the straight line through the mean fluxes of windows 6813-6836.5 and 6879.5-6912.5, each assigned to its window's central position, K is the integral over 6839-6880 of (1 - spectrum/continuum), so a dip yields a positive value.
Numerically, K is 0.30 A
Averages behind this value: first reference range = 2.58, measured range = 2.61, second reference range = 2.68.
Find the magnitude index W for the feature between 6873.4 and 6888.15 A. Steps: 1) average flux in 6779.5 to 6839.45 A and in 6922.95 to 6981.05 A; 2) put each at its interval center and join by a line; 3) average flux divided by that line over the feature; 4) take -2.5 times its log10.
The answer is 0.02 mag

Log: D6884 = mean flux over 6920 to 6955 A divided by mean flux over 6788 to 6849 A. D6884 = 1.0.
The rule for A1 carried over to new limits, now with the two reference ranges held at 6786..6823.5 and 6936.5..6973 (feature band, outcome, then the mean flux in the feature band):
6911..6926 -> 1.0 A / 2.45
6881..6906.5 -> -0.9 A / 2.71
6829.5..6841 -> -0.3 A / 2.64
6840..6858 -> 0.1 A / 2.56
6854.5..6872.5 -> -0.8 A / 2.71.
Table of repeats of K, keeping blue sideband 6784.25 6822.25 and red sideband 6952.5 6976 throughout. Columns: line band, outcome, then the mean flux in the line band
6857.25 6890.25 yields -1.0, 2.65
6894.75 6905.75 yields -0.7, 2.74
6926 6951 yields -0.9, 2.69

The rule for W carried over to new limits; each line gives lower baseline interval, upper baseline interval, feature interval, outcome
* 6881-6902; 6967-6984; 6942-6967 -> -0.01 mag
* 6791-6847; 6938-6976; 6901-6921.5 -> 0.00 mag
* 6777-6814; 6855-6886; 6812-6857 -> 0.01 mag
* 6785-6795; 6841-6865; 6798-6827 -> -0.03 mag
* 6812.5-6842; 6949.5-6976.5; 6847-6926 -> 0.00 mag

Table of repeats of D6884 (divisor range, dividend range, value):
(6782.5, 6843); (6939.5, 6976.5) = 1.02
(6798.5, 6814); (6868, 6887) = 1.03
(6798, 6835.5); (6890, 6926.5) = 1.01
